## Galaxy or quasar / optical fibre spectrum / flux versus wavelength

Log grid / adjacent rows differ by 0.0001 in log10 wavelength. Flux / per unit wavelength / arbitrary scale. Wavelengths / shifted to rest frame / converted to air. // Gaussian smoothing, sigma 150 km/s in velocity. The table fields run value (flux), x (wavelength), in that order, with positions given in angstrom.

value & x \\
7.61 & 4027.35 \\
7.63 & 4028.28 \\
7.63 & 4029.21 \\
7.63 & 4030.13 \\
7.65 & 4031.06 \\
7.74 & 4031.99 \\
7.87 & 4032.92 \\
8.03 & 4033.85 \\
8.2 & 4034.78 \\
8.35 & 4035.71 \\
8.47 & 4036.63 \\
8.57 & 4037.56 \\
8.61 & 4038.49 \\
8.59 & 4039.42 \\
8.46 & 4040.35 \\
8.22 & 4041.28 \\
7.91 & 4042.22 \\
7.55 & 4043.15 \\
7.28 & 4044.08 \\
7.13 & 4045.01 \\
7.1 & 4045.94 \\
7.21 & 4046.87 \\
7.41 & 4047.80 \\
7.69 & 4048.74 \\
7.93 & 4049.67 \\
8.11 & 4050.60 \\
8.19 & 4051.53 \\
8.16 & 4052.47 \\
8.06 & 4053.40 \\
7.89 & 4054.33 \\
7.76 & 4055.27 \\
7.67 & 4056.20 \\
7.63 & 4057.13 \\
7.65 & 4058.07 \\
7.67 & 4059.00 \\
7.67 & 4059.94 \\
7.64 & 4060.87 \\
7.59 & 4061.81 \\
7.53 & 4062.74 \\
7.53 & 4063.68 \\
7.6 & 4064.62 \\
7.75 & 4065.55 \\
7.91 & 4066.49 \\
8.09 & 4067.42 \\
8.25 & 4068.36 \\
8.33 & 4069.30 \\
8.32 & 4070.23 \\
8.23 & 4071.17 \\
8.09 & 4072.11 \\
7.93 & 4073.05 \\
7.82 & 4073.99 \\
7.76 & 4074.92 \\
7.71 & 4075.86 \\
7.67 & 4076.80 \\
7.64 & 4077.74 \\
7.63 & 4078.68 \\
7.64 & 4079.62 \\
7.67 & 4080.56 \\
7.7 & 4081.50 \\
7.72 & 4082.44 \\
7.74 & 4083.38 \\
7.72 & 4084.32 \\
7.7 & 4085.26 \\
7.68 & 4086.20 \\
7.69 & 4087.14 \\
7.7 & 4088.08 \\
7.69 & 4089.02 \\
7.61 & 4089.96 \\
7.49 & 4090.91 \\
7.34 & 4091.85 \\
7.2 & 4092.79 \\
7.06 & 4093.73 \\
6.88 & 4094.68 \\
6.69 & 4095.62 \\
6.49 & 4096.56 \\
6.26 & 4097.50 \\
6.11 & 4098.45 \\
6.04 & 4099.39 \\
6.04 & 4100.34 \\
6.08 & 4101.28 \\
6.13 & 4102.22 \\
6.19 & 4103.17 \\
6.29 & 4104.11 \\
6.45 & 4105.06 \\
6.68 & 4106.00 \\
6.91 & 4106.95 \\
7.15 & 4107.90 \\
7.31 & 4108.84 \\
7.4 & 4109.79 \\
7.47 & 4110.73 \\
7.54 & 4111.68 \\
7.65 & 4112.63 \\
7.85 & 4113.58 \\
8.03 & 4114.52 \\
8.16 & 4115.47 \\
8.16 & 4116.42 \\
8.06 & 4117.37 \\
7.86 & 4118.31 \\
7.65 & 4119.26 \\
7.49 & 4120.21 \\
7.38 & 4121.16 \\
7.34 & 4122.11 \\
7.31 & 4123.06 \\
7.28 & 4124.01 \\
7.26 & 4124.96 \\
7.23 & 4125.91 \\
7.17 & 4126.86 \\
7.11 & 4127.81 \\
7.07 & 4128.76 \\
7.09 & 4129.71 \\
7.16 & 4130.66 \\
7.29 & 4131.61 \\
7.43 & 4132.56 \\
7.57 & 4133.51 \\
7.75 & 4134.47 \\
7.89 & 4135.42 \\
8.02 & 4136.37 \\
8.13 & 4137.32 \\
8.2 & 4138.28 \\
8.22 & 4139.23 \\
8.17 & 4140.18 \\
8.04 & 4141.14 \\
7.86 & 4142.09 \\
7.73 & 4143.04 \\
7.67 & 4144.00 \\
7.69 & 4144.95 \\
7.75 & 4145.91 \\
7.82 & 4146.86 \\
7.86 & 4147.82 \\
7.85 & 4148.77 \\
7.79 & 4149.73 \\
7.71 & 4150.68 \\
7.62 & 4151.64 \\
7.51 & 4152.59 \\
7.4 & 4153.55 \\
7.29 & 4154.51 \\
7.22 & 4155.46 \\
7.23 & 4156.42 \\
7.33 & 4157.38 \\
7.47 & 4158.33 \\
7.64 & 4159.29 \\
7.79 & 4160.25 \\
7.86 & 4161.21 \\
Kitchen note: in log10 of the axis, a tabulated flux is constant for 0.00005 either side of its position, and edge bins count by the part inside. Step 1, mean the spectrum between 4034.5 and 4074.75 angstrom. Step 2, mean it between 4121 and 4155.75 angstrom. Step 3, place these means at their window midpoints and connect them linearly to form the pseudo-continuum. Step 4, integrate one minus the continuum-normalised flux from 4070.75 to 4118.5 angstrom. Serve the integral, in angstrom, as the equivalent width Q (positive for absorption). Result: 2.66 angstrom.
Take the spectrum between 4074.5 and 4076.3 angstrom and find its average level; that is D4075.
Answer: 7.73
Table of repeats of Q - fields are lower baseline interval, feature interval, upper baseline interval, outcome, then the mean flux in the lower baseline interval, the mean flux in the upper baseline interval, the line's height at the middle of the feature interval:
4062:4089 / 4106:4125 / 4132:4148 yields 0.7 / 7.81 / 7.86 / 7.84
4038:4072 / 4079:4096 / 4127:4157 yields 0.6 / 7.84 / 7.64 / 7.77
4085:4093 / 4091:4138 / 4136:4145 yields 3.6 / 7.58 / 7.99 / 7.78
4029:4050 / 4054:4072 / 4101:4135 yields -0.3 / 7.88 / 7.28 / 7.7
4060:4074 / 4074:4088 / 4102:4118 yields 0.0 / 7.9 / 7.28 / 7.7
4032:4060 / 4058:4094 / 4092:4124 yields -1.1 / 7.9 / 7.08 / 7.5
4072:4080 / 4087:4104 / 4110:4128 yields 2.0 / 7.75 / 7.58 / 7.67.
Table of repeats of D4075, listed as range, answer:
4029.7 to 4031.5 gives 7.63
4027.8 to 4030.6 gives 7.63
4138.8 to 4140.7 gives 8.18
